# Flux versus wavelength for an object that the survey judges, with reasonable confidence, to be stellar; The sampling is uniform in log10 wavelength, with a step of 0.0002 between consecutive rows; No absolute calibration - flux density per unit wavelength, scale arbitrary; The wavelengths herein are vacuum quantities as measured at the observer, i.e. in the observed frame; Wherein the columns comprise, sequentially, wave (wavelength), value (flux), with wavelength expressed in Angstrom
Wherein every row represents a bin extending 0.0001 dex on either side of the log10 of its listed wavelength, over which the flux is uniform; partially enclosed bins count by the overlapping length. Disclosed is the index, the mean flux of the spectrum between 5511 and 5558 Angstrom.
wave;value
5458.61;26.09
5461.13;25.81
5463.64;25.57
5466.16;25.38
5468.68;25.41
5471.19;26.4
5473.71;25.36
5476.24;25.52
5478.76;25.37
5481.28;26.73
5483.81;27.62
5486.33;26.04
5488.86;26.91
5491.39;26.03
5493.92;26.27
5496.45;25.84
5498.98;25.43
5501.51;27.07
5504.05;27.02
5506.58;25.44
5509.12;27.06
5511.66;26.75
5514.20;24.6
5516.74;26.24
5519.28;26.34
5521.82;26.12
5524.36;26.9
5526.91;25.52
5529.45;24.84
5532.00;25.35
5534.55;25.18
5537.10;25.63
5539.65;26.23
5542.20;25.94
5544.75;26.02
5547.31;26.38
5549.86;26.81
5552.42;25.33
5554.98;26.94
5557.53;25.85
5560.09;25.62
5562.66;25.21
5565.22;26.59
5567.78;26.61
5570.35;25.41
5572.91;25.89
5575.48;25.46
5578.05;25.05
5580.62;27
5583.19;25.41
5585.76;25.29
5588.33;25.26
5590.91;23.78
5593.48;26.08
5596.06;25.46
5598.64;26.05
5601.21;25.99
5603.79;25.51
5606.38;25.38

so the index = 25.9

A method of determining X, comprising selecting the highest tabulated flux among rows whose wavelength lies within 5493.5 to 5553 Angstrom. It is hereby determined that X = 27.07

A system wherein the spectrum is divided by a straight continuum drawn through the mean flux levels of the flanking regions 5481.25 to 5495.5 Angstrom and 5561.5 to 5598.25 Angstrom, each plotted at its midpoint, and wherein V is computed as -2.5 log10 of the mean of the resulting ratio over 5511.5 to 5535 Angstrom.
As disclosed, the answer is 0.02 mag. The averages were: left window 26.6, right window 25.6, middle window 25.8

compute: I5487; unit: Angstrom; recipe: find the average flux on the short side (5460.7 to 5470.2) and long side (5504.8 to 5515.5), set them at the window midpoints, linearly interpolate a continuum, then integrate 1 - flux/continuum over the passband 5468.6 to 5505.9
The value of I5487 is -0.6 Angstrom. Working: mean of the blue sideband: 25.6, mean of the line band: 26.2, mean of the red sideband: 26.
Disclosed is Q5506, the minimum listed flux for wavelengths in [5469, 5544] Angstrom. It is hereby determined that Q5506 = 24.6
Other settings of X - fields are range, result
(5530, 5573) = 26.94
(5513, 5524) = 26.34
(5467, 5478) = 26.4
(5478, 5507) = 27.62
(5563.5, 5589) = 27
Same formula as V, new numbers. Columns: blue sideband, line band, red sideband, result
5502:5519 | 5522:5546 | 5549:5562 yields 0.02 mag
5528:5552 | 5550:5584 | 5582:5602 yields -0.01 mag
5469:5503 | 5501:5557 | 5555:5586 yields 0.00 mag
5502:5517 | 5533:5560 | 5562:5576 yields 0.00 mag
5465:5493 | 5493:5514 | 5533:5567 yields -0.01 mag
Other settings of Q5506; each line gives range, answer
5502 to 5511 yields 25.44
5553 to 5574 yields 25.21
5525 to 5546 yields 24.84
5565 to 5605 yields 23.78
